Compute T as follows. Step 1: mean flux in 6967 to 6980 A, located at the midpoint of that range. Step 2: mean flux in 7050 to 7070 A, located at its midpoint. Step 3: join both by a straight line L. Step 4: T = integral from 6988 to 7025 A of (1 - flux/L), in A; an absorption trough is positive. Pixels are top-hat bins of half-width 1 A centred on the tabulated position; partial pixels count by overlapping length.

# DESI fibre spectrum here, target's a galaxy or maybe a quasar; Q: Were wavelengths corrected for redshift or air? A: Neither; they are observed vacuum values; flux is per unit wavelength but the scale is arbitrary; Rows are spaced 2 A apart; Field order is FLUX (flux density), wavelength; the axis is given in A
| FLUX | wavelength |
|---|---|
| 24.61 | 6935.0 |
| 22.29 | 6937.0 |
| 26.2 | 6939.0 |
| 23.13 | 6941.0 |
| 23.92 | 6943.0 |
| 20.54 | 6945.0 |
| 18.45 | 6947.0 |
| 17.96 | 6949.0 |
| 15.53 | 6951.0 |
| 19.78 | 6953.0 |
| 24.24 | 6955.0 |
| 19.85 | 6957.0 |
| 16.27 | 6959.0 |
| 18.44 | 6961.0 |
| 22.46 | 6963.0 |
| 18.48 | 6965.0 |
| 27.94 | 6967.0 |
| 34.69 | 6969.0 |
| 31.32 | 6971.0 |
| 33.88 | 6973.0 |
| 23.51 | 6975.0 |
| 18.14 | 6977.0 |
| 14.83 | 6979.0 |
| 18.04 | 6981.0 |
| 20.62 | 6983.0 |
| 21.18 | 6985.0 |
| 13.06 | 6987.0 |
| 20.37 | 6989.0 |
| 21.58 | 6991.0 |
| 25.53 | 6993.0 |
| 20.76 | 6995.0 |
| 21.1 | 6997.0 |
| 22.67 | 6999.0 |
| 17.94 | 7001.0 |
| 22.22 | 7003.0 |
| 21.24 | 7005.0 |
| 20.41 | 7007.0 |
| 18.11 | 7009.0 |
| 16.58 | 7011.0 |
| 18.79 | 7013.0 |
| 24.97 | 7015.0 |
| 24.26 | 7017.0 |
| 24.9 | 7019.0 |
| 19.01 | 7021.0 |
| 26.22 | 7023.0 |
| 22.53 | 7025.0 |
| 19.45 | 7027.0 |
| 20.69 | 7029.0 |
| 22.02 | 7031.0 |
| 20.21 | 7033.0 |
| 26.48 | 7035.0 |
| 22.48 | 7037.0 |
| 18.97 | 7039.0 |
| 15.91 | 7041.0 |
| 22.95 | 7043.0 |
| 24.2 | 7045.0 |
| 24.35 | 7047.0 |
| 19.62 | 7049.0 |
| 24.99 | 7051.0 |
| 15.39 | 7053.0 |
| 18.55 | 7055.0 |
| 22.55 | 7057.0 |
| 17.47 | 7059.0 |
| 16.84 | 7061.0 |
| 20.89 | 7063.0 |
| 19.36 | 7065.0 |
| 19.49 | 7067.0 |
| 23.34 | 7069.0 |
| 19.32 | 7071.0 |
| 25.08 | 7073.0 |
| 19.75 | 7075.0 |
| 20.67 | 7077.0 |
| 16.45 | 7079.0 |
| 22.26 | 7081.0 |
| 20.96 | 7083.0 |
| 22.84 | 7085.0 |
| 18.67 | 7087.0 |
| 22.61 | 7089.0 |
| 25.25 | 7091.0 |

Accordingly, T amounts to 3.5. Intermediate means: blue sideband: 26.2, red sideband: 19.9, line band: 21.5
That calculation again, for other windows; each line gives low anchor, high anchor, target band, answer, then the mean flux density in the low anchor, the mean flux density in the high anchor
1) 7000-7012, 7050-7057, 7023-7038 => -1.91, 19.4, 20.1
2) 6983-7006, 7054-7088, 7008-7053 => -2.38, 20.7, 20.3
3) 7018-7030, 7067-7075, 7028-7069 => 2.33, 22.1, 21.8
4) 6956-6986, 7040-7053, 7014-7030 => -0.65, 22.6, 21.5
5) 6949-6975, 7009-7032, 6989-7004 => 0.49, 23.4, 21.6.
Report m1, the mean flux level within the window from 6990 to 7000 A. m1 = 22.3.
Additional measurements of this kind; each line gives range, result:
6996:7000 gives 21.9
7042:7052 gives 23.2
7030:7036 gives 22.9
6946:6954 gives 17.9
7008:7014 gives 17.8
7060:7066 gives 19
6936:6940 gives 24.2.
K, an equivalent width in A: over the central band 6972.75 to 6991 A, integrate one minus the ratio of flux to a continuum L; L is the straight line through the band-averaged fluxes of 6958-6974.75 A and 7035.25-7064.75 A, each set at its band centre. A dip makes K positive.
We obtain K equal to 3.4 A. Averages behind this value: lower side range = 25.3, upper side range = 20.5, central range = 19.9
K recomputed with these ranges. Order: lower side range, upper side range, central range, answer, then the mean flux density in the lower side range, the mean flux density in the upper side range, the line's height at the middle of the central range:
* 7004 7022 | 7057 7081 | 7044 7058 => -0.70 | 20.9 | 20.1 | 20.4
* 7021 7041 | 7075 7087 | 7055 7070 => 0.69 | 21.7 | 20.4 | 20.9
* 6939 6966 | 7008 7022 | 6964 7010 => -3.34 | 20.2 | 20.9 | 20.6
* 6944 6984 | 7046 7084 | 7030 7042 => -0.13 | 21.7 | 20.4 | 20.8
